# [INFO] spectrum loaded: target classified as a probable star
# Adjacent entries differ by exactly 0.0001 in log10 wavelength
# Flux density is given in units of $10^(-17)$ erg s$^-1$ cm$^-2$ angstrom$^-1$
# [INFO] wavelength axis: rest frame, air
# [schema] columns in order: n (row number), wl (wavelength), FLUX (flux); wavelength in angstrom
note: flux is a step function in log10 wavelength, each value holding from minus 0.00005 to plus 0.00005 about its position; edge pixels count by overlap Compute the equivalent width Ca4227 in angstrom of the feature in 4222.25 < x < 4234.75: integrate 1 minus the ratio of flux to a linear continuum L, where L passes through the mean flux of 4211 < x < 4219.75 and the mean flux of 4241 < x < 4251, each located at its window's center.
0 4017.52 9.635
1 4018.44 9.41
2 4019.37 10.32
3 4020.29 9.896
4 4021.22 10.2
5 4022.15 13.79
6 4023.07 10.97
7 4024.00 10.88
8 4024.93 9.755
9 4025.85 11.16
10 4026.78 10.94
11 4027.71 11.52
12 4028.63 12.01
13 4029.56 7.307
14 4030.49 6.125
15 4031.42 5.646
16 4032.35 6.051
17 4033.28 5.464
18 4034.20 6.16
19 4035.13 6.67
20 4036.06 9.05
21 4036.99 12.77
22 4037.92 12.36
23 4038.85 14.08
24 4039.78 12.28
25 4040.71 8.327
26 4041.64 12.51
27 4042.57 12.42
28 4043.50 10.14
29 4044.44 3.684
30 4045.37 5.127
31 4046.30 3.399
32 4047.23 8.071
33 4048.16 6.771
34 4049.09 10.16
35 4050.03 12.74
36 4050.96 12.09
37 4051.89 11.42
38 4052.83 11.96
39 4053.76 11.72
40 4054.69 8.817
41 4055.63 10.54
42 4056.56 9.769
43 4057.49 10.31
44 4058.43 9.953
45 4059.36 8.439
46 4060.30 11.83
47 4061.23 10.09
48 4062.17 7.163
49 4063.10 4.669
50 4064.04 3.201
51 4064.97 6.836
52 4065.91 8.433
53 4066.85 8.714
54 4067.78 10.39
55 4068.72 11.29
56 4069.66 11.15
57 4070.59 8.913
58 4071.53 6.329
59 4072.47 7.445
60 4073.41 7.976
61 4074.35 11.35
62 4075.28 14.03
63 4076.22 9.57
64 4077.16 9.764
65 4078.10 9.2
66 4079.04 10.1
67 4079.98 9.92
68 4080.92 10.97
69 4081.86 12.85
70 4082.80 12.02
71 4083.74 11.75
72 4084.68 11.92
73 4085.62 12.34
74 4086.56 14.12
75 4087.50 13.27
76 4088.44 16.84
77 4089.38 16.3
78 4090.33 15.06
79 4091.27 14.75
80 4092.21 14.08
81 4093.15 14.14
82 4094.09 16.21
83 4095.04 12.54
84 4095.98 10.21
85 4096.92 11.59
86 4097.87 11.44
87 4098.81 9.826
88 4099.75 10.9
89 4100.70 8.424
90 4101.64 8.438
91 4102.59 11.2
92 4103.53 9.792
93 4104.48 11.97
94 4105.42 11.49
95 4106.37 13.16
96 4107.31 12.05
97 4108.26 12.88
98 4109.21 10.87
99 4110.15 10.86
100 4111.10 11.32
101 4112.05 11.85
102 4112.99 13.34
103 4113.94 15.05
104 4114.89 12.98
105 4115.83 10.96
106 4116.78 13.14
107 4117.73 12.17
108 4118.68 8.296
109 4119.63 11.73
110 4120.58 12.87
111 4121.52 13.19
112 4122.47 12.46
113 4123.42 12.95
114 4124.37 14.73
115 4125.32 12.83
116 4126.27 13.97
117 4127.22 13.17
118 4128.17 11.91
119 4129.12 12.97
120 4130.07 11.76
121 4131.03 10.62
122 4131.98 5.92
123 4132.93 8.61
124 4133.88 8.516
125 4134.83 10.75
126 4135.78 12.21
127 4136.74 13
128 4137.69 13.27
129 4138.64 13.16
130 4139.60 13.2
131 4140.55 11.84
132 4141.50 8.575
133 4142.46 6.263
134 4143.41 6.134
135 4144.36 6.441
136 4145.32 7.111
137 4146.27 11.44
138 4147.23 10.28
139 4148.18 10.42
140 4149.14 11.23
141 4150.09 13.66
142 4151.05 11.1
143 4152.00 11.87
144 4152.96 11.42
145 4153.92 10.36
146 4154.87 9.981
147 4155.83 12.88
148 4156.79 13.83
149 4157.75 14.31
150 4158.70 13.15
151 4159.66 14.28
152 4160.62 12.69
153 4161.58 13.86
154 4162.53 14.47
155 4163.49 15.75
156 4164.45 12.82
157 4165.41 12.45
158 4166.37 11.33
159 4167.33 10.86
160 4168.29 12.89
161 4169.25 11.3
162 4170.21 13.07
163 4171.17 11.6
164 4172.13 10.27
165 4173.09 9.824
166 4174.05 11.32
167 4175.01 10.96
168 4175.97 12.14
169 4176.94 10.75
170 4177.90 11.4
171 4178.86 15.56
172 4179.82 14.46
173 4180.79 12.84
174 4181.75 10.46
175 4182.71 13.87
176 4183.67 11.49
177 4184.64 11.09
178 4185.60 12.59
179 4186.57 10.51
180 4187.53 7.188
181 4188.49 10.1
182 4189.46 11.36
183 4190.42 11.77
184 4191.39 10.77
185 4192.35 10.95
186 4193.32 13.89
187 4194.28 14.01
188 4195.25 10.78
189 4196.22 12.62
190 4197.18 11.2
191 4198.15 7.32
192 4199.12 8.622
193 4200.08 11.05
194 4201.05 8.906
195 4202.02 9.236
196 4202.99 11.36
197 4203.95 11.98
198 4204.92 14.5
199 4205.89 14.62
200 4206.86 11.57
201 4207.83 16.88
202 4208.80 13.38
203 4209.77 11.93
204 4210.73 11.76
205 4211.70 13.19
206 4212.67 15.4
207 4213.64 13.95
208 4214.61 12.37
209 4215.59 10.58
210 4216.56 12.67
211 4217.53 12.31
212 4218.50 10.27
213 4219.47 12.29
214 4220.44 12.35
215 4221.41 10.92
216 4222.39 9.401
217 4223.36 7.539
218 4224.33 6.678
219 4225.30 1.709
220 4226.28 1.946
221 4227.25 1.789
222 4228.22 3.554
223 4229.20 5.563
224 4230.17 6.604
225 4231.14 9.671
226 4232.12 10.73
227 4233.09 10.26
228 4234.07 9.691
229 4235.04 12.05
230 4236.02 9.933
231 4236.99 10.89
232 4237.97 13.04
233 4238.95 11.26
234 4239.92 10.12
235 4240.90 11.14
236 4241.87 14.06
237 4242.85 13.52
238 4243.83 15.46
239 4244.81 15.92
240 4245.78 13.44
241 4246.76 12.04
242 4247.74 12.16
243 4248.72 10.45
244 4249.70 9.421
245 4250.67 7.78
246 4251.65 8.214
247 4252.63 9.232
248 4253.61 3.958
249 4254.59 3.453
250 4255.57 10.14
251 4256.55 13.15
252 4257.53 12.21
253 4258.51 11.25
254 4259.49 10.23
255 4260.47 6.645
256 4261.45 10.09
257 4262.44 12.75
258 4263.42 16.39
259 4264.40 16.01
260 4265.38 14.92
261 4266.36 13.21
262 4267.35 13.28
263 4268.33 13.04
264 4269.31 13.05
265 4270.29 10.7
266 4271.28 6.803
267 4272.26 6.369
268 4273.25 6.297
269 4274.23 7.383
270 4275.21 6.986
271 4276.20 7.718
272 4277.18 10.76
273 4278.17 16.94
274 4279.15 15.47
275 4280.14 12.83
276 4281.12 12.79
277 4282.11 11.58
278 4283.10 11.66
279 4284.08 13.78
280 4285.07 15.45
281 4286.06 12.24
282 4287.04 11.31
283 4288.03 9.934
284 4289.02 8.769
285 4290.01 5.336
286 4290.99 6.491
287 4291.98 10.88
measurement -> 5.9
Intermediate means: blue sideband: 12.5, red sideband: 12.5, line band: 6.56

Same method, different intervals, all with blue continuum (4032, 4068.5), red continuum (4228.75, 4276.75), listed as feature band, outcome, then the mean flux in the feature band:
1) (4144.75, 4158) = -2.0 angstrom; 11.3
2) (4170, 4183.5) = -2.6 angstrom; 12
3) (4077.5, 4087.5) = -2.4 angstrom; 11.6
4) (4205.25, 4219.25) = -3.6 angstrom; 12.9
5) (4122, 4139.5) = -3.9 angstrom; 11.8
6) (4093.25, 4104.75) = -2.0 angstrom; 11.1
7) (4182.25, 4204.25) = -1.8 angstrom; 11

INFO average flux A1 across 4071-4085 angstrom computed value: 10.3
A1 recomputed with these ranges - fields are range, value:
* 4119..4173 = 11.7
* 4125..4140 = 11.6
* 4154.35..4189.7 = 12.2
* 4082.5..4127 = 12.4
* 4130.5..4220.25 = 11.6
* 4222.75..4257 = 9.33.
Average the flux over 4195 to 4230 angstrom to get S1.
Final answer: 10.3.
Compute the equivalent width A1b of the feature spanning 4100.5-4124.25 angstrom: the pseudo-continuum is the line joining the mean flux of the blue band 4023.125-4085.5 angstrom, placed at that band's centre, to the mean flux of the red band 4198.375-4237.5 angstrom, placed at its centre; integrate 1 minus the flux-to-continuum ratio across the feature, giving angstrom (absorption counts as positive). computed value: -5.0 angstrom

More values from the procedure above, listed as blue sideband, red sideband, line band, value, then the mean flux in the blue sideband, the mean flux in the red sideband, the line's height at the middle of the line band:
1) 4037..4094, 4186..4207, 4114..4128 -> -2.4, 10.5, 11.1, 10.8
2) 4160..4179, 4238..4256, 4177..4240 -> 3.9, 12.2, 10.7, 11.5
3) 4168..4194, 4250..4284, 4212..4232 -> 4.1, 11.7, 10.7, 11.2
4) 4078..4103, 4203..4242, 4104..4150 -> 1.6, 12.3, 10.5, 11.8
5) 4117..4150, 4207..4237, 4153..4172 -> -3.5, 11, 9.95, 10.7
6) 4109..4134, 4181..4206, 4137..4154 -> 1.7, 11.9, 11.2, 11.7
